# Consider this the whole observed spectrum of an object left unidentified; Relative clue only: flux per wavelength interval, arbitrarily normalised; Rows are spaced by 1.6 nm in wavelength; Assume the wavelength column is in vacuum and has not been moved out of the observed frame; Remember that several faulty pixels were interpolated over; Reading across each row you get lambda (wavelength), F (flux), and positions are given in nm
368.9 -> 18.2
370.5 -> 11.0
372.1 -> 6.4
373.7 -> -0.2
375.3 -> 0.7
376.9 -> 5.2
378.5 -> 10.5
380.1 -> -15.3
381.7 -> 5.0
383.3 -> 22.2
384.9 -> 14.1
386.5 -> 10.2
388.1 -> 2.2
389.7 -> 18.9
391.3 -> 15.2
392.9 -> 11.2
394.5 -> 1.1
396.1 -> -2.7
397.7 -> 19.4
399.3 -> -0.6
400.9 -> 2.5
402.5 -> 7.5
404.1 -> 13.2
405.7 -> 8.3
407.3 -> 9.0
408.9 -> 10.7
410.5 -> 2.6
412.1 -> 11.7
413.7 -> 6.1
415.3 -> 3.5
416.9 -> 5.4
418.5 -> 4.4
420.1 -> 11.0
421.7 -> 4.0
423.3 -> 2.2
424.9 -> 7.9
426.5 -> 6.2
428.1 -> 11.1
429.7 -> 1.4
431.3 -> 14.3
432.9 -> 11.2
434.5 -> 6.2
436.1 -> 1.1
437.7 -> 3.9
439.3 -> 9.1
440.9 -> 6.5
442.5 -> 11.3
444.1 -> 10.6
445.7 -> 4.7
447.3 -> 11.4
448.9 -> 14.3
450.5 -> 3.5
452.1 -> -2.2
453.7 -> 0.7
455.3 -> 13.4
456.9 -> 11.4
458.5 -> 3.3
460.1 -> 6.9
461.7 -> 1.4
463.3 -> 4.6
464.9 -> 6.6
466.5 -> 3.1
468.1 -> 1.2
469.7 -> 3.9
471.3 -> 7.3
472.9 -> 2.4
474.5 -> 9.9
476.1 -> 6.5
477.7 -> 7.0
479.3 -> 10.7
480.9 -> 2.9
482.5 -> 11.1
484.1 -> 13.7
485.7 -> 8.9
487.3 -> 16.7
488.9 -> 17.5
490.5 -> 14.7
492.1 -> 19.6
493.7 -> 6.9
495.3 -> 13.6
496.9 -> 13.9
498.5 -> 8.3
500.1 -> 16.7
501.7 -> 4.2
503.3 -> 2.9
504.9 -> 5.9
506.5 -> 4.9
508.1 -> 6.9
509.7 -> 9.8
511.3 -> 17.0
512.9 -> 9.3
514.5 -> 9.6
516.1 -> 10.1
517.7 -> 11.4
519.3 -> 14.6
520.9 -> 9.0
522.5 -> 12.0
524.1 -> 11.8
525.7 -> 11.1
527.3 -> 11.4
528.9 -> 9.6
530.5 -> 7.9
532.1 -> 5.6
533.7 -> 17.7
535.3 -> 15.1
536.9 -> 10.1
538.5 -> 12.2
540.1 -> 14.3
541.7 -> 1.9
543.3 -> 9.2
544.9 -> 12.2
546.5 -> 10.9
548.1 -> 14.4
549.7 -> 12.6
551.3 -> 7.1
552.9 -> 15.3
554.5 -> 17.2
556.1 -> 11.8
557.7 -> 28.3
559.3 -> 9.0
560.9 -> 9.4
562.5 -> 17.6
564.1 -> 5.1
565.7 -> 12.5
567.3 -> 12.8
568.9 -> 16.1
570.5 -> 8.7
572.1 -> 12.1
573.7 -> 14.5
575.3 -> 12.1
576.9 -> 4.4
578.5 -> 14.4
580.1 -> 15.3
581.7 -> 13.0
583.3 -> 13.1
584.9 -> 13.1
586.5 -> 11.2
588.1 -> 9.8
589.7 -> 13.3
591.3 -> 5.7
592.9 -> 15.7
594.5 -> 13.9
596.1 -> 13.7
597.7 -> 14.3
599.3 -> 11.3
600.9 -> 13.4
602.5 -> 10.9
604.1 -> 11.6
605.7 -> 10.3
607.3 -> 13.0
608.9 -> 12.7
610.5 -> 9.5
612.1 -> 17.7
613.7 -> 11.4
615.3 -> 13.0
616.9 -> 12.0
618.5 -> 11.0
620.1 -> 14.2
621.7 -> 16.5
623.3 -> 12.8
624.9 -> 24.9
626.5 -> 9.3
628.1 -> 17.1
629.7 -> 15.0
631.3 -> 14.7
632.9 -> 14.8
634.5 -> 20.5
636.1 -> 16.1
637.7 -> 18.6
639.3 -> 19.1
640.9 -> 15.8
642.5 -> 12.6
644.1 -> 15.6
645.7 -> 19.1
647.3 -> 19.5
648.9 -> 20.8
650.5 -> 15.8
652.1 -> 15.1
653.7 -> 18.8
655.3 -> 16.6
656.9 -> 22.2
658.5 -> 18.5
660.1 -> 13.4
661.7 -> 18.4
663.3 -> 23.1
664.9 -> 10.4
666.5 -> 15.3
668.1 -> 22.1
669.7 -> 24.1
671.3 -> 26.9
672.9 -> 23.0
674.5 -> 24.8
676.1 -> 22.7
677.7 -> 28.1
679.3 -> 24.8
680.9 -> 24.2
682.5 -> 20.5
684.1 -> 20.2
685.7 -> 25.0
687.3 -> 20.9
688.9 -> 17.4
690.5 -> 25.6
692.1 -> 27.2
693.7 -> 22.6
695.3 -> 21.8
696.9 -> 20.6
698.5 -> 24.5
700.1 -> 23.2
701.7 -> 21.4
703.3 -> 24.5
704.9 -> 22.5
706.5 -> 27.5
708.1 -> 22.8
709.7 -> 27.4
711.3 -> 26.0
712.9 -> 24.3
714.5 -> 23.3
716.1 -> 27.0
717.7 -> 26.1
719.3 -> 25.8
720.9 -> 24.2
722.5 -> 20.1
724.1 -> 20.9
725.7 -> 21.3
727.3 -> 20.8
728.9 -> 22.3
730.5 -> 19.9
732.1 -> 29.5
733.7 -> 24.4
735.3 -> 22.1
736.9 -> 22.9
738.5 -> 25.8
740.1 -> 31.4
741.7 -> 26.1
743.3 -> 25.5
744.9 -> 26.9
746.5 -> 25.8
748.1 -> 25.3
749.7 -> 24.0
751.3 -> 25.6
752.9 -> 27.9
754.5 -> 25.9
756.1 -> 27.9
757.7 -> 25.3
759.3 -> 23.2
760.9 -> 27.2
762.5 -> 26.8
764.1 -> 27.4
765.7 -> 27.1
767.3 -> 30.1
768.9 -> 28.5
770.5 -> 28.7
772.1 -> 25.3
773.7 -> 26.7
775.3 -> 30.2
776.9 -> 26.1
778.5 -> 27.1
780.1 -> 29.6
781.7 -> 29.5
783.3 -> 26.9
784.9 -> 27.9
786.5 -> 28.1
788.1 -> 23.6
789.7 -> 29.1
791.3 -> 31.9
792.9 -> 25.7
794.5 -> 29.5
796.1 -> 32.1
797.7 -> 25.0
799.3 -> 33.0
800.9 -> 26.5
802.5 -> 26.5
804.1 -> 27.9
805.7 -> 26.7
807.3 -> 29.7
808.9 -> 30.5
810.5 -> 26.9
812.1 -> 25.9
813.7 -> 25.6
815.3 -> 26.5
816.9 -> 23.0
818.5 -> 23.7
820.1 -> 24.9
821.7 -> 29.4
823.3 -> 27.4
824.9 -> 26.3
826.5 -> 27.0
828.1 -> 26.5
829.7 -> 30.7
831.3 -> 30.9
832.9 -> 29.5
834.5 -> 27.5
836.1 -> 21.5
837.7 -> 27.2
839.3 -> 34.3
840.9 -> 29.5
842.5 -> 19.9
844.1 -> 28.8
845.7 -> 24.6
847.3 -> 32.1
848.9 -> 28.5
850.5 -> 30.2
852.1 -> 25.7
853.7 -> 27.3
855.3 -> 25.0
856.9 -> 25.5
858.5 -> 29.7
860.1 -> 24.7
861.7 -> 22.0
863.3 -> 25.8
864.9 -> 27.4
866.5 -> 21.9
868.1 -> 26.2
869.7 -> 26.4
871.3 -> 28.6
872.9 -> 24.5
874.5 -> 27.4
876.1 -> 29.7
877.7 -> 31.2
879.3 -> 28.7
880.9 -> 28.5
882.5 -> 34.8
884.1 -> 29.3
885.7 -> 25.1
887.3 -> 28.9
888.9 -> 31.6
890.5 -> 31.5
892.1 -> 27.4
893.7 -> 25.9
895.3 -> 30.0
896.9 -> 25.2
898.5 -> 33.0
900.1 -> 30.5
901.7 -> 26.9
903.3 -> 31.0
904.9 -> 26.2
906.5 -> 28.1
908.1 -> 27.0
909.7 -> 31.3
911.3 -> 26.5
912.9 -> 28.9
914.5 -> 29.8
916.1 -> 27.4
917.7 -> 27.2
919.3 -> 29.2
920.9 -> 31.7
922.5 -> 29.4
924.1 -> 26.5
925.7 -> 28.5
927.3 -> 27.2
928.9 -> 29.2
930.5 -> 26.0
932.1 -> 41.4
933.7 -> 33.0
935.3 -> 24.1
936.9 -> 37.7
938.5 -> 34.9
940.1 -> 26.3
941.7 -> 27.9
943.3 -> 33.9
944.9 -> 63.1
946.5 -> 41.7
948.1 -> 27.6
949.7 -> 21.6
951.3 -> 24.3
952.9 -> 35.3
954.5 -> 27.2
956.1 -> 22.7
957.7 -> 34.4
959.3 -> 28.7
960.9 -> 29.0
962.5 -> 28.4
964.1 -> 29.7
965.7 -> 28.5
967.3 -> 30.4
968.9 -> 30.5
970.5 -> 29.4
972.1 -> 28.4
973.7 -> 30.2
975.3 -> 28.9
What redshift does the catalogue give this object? 0.677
